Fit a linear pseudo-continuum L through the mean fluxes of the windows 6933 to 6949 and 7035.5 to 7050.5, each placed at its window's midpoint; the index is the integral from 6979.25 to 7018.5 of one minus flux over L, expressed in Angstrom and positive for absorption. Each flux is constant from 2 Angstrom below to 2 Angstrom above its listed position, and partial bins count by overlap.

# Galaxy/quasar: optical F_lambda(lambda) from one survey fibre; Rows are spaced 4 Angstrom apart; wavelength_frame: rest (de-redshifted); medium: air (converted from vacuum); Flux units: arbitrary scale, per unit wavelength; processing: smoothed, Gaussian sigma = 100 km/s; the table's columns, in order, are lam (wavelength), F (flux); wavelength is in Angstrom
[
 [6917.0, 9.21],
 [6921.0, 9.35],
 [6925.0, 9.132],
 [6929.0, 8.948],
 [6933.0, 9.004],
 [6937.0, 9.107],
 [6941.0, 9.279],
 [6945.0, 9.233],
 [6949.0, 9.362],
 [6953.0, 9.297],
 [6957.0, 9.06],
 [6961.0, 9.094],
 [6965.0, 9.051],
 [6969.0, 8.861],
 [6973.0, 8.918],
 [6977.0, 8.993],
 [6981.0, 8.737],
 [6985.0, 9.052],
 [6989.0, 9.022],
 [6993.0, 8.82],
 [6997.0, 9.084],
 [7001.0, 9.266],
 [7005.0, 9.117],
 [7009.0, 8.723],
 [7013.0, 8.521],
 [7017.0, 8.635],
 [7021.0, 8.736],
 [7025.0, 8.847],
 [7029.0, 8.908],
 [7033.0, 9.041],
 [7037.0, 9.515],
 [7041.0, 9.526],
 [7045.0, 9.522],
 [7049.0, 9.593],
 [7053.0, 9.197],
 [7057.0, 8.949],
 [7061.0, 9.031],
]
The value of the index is 2.05 Angstrom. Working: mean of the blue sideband 9.2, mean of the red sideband 9.54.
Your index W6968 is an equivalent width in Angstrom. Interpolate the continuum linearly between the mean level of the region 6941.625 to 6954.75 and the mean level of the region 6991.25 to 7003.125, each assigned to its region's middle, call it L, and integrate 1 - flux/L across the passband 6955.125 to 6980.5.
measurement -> 0.6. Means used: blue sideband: 9.3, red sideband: 9.06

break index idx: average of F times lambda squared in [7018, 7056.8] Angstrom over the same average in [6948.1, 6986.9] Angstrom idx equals 1.04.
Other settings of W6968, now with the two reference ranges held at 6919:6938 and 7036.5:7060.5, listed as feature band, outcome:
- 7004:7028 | 1.4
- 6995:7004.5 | 0.1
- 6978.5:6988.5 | 0.3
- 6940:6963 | -0.2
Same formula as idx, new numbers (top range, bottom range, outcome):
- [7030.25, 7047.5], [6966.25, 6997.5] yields 1.07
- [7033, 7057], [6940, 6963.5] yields 1.05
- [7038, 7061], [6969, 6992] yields 1.07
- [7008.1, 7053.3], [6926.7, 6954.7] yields 1.01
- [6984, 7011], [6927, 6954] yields 1.00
